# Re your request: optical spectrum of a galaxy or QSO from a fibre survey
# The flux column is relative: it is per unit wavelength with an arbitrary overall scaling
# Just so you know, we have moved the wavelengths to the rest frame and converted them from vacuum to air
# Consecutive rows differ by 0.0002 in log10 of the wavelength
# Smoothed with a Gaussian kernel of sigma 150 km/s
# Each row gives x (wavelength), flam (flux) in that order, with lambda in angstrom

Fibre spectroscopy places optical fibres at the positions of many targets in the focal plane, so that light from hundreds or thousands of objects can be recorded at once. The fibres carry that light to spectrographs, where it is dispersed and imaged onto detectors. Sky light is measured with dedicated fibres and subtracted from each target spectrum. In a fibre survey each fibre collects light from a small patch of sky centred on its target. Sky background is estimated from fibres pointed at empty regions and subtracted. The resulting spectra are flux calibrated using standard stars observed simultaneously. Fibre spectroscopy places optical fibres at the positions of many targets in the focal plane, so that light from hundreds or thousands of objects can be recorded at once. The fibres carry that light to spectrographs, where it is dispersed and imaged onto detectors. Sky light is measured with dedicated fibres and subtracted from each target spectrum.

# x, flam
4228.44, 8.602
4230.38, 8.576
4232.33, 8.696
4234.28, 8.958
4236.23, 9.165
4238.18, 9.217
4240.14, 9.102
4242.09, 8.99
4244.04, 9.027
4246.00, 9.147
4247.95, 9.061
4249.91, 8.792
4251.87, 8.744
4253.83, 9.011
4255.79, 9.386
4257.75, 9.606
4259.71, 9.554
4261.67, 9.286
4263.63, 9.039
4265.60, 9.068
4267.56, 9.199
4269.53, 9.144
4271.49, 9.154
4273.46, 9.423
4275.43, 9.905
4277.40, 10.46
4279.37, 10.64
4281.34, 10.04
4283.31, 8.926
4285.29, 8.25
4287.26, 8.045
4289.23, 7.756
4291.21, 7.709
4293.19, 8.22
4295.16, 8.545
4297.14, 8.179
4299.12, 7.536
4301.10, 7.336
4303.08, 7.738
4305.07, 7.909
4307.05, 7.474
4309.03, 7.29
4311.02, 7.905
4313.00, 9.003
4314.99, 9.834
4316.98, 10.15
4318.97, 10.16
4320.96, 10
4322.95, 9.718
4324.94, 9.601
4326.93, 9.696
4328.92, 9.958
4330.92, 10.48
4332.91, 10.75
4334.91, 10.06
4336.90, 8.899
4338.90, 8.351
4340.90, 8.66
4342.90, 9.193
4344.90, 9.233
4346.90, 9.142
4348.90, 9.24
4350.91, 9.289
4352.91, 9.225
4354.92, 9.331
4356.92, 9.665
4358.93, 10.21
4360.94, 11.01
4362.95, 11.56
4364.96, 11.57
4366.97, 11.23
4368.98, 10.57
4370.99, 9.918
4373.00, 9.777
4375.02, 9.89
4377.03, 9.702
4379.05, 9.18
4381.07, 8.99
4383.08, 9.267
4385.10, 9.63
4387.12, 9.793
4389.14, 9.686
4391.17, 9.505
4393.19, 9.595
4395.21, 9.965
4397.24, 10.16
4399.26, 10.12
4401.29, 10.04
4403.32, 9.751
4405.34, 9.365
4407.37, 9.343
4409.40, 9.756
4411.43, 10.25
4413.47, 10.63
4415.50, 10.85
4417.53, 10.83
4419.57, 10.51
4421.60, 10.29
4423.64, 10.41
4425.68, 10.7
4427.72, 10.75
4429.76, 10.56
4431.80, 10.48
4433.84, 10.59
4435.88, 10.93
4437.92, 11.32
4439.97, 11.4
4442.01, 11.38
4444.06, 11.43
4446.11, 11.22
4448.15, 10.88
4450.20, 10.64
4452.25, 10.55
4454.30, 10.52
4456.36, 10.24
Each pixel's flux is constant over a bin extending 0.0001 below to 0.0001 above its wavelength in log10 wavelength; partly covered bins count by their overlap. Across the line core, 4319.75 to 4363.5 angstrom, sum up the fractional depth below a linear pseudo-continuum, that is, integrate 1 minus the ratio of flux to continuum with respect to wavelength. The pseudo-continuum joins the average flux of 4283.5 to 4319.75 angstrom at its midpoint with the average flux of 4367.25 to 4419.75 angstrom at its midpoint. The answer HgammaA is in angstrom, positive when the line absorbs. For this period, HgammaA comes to -3.4 angstrom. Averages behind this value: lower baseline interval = 8.28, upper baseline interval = 9.9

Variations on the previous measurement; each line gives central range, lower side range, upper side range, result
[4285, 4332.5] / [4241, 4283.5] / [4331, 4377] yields 4.44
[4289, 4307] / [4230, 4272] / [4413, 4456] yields 3.14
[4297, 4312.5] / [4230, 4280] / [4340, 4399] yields 2.94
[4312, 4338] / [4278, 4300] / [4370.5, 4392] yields -2.63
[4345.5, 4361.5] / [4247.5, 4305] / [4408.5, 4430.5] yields 0.26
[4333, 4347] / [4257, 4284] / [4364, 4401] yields 0.85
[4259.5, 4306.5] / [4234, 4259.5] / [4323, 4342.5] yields 2.74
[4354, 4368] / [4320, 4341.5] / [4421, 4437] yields -0.99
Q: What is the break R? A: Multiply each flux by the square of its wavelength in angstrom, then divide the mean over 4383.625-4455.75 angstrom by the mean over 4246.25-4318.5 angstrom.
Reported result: 1.3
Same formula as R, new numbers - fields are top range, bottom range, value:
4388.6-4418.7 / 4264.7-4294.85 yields 1.17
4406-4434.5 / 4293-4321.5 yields 1.29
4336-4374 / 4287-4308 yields 1.28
